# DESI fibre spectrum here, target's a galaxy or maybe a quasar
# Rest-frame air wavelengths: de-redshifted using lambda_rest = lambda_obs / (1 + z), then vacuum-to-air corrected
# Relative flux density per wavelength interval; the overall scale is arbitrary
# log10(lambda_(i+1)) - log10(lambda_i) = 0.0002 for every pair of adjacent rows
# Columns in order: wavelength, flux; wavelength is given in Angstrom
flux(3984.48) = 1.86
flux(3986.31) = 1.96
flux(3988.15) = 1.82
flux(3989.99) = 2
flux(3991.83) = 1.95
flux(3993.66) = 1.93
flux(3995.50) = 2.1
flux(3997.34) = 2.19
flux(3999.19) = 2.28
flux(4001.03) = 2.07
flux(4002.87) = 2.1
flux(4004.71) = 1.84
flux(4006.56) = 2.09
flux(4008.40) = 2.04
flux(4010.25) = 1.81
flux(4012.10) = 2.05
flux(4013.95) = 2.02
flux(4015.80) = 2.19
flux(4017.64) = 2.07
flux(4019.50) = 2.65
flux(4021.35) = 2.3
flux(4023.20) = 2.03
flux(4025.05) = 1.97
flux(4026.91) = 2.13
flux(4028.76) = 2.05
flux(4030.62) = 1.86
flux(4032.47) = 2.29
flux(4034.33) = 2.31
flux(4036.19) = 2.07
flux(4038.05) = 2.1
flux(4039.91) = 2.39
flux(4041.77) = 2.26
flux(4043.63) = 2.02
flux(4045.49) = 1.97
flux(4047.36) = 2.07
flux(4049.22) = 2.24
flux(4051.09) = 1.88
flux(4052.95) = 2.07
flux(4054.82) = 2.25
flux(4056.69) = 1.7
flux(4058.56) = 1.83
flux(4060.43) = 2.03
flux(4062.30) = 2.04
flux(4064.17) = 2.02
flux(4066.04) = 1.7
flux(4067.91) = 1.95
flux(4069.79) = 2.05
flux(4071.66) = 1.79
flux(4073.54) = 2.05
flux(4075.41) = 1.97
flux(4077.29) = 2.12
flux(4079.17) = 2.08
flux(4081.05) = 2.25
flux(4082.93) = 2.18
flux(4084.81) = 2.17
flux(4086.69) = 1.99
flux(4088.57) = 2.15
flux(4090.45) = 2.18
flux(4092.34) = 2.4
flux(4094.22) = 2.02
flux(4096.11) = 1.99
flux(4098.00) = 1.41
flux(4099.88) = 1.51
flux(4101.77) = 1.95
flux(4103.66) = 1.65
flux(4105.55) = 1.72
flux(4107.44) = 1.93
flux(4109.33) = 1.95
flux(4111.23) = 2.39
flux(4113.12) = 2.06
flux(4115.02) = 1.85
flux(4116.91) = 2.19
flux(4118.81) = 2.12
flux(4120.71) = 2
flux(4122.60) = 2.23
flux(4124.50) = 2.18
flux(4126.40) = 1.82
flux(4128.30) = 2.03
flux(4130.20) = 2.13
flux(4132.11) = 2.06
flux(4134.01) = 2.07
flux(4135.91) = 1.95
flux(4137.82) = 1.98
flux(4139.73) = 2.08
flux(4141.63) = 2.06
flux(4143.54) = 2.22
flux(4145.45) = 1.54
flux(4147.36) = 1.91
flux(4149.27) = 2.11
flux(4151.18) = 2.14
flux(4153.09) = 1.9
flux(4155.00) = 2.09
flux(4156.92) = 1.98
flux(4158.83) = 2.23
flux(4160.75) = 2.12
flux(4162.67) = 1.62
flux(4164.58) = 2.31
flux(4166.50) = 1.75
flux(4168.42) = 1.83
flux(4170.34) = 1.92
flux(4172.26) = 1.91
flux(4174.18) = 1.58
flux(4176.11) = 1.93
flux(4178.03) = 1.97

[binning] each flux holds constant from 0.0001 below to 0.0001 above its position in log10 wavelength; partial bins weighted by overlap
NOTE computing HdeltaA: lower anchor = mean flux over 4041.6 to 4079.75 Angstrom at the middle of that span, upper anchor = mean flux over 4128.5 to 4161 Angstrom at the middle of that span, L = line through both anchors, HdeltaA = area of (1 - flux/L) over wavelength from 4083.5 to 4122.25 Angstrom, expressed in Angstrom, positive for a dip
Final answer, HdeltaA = 0.53 Angstrom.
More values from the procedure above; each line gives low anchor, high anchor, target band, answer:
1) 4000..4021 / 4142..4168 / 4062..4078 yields 0.70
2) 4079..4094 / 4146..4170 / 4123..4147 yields 0.43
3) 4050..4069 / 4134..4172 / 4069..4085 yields -0.92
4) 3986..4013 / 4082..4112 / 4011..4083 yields -2.89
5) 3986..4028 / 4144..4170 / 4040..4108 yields 1.06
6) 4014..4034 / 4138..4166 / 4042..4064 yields 1.09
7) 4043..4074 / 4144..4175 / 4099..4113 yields 0.54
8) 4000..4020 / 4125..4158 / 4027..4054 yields -0.73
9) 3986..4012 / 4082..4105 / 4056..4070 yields 0.48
